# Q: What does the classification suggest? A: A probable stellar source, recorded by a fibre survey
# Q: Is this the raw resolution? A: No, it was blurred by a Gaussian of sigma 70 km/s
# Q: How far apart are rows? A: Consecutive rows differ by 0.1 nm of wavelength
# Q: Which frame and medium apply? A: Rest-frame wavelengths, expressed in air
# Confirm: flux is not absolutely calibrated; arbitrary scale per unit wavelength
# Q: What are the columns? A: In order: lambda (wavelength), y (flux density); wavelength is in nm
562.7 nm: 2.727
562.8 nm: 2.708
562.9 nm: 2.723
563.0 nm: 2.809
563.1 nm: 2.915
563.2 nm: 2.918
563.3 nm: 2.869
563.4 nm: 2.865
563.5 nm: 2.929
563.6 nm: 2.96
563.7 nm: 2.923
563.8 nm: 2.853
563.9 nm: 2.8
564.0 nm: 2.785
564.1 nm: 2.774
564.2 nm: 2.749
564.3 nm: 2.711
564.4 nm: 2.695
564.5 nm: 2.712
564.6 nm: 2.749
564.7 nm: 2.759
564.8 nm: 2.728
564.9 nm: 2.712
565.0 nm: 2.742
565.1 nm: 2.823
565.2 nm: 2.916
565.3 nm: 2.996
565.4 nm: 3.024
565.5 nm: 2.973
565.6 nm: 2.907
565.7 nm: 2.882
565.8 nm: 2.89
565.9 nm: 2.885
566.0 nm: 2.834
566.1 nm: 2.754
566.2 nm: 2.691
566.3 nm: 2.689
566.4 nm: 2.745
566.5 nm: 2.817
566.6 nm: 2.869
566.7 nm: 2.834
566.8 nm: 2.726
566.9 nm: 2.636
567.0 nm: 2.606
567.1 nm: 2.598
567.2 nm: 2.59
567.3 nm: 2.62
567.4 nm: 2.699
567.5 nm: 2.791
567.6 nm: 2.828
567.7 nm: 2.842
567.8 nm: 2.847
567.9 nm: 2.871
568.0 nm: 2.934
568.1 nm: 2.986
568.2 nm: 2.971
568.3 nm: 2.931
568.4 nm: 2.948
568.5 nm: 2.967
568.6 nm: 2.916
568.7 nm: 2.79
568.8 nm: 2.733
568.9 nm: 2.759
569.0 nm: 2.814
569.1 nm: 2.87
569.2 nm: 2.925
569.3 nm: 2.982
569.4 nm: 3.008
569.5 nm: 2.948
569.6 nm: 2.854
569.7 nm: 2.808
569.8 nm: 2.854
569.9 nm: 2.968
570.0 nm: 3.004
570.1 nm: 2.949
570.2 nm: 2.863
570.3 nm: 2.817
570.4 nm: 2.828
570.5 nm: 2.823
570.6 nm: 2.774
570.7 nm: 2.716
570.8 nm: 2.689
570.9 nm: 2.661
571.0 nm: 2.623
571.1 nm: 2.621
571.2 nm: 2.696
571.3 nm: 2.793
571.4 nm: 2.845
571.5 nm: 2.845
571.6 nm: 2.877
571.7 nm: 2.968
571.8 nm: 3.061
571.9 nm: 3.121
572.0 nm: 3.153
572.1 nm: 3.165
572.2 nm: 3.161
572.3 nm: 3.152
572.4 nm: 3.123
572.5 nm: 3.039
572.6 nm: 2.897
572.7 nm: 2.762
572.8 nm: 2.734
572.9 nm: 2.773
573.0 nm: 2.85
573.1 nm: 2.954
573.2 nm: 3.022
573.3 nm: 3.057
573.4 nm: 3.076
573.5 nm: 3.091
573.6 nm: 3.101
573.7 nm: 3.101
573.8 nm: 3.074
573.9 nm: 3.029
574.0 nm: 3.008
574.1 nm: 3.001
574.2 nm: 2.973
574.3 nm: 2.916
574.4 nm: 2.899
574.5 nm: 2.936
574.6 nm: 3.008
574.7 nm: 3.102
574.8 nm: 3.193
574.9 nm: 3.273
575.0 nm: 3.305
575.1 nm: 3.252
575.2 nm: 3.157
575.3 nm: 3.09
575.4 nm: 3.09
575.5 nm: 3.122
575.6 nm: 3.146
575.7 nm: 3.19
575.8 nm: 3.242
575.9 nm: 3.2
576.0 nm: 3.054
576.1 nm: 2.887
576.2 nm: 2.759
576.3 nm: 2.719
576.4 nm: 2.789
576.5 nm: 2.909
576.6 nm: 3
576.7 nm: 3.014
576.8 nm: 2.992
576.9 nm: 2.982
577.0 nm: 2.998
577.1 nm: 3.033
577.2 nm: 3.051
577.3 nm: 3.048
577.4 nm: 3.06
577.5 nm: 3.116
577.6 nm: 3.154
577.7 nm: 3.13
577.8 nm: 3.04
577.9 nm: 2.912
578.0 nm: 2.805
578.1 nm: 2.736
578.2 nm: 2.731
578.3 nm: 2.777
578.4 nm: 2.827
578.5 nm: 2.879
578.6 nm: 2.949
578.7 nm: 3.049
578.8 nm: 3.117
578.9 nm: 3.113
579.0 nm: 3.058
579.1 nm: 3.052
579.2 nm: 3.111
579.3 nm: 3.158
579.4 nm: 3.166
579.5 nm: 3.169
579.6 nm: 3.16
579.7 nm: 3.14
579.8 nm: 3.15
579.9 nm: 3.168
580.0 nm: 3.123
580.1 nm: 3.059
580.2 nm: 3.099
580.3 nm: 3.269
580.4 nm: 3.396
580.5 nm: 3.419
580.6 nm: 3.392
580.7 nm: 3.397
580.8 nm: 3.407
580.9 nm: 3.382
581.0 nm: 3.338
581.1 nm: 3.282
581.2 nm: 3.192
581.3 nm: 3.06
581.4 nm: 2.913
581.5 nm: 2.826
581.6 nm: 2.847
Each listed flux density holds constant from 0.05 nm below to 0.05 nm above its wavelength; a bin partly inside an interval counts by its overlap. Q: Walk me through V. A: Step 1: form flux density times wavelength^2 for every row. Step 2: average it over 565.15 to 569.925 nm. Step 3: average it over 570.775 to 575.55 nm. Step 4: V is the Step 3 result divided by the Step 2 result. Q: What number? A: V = 1.07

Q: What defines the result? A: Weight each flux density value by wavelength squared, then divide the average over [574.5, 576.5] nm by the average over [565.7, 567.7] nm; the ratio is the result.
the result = 1.15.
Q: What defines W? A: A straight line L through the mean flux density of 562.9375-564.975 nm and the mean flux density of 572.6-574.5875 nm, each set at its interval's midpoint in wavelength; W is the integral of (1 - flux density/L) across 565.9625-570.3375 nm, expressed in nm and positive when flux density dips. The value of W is 0.07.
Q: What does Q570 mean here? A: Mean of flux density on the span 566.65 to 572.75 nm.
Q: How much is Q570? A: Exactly 2.86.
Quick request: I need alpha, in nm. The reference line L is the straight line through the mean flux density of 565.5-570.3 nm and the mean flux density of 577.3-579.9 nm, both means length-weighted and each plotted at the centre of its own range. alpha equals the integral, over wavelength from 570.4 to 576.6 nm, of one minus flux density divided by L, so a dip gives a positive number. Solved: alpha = -0.09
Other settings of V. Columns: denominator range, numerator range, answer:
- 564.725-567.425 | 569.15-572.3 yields 1.05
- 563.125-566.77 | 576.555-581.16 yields 1.15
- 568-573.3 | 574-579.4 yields 1.07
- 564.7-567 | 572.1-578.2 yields 1.11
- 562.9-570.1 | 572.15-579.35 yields 1.10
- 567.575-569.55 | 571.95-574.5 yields 1.05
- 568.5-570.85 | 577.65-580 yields 1.09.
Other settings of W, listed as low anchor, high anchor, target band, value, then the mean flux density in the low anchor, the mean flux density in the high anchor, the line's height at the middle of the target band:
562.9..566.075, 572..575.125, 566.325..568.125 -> 0.083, 2.84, 3.03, 2.9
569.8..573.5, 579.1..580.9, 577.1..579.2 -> 0.111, 2.9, 3.22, 3.15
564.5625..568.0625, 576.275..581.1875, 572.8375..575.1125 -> -0.051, 2.8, 3.08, 2.97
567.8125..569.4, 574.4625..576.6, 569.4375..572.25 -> 0.073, 2.9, 3.07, 2.95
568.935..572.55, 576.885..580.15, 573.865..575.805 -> -0.081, 2.9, 3.03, 2.97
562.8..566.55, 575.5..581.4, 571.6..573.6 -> -0.026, 2.82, 3.08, 2.97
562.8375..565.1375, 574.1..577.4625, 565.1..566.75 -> -0.008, 2.8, 3.04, 2.84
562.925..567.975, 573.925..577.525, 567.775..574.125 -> 0.034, 2.8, 3.04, 2.93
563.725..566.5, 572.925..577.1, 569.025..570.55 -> 0.009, 2.81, 3.04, 2.92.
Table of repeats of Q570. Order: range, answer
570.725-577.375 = 2.99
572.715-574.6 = 2.97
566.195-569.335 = 2.81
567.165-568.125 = 2.8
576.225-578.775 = 2.95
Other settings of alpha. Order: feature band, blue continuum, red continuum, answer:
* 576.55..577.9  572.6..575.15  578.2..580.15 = 0.00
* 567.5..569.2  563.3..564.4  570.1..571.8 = -0.04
